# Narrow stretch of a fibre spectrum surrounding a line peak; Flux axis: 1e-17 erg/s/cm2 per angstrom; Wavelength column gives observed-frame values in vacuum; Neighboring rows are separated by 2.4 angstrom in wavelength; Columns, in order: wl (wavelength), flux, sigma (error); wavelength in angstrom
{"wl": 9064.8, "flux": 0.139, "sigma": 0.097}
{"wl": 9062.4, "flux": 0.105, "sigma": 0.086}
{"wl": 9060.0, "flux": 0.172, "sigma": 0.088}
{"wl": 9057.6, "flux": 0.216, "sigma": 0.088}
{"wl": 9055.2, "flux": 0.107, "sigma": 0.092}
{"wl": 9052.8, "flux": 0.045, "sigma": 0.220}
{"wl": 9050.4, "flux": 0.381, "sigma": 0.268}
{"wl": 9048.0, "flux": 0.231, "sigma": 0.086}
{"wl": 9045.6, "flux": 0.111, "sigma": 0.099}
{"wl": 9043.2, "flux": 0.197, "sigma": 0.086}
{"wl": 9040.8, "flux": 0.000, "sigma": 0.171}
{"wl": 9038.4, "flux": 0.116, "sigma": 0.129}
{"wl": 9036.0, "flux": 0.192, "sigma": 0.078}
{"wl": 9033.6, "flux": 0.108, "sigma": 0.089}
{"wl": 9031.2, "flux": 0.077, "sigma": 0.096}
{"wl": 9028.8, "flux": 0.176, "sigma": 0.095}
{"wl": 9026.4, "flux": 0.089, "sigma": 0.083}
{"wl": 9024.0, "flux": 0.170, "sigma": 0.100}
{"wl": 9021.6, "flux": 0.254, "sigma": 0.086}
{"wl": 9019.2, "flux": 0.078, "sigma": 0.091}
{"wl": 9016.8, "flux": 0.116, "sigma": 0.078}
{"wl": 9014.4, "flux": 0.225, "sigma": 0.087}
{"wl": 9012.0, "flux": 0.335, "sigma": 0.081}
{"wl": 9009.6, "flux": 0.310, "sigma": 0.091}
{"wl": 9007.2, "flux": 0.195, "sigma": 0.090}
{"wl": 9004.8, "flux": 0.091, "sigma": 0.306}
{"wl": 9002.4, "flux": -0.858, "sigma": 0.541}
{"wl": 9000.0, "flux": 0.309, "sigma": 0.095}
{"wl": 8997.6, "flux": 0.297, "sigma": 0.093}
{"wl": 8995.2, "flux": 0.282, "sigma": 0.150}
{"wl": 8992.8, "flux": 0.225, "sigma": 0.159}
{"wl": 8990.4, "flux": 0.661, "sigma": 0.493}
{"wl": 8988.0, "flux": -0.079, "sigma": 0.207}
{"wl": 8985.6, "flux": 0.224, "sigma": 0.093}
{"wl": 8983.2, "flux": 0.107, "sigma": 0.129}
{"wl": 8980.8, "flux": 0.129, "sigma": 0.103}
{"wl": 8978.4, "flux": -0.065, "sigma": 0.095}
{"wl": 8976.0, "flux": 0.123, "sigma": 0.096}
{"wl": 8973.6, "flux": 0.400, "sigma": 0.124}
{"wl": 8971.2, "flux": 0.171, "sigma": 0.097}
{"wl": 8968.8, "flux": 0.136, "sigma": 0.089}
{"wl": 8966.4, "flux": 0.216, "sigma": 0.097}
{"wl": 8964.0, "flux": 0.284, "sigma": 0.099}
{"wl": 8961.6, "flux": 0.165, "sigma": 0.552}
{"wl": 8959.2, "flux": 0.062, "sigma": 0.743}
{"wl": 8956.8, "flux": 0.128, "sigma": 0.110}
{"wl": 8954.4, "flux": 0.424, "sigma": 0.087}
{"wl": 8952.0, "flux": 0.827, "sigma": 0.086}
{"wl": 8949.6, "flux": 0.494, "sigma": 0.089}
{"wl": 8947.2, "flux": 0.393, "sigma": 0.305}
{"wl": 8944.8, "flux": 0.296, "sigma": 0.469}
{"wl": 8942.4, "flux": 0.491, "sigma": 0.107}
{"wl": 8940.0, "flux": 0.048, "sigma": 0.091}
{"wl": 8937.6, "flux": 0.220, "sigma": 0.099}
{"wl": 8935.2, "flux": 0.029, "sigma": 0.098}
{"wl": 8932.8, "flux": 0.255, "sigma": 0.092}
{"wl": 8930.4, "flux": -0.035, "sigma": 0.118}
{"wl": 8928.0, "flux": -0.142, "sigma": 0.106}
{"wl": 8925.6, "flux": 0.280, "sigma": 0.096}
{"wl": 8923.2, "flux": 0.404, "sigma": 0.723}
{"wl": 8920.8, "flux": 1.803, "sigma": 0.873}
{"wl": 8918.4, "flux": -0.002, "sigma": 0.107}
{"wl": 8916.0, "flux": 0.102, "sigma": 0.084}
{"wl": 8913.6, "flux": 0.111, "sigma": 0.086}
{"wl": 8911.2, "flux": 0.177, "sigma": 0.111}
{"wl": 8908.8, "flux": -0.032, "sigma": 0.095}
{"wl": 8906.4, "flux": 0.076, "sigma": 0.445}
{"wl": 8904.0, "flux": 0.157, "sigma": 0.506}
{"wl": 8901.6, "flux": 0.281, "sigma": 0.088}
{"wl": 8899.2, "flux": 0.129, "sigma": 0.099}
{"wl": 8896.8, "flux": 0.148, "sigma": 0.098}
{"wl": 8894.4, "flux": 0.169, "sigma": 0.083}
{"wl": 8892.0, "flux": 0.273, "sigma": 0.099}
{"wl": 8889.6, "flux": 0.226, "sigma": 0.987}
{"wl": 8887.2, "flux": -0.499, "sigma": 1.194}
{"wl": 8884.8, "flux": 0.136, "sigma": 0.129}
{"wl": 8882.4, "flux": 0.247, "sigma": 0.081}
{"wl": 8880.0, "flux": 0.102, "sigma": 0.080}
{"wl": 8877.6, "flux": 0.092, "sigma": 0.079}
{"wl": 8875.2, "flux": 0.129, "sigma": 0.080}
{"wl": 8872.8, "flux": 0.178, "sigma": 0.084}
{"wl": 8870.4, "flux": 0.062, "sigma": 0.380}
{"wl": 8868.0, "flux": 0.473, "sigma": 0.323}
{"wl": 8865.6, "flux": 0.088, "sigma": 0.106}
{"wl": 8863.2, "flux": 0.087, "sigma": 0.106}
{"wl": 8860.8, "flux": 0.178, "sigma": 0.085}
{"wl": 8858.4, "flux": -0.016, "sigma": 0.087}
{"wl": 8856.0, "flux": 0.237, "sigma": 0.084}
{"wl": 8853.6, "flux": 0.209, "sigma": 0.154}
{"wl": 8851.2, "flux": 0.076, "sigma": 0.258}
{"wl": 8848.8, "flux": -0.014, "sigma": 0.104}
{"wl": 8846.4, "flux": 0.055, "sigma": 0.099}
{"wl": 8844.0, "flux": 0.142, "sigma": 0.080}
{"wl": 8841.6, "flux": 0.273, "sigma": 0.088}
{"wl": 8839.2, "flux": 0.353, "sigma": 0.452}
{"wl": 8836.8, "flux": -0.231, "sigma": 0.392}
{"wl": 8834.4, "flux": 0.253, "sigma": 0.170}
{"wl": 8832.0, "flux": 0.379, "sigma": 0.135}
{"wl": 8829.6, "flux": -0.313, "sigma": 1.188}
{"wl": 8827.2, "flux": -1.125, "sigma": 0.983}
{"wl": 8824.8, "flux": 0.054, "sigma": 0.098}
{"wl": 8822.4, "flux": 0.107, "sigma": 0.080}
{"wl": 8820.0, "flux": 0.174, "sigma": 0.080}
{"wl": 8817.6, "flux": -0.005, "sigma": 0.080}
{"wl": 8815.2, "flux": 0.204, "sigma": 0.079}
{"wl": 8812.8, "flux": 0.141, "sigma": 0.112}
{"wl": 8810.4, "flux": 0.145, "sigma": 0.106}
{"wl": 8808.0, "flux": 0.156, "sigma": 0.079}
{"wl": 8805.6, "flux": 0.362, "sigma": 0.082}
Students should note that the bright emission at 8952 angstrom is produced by H-gamma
